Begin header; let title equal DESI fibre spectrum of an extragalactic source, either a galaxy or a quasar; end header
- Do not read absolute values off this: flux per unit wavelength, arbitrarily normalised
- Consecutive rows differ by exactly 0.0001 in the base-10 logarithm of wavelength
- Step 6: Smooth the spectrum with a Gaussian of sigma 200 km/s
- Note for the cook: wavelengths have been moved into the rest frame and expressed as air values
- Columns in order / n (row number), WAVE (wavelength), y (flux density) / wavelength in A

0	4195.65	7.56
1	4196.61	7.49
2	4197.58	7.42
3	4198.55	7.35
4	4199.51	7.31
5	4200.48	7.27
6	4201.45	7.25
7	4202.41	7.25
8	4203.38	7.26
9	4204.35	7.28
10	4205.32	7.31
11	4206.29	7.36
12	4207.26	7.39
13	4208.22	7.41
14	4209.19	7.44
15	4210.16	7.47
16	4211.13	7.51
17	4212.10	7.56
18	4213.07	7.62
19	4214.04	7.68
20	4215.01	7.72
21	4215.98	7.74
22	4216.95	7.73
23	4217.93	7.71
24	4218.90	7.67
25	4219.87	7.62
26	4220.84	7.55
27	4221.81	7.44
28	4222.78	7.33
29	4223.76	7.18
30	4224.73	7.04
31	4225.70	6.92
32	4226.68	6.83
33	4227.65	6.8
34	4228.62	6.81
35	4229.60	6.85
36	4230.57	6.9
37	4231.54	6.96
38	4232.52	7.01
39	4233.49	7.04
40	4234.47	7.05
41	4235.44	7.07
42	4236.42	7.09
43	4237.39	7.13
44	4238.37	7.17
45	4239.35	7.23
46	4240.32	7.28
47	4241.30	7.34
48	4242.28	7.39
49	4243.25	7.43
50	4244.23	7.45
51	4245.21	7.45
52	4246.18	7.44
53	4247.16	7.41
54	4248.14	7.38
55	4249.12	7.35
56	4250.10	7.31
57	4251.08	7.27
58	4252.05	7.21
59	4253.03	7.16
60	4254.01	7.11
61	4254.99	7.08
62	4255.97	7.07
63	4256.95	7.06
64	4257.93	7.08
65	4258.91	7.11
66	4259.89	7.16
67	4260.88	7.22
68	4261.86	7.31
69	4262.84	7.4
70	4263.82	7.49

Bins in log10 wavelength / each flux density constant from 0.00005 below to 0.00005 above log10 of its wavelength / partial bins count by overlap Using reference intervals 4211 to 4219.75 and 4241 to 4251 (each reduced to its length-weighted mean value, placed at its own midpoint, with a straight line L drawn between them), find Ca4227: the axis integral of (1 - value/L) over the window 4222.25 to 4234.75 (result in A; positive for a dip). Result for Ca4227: 0.9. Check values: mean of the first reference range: 7.66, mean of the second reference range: 7.39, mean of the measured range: 6.98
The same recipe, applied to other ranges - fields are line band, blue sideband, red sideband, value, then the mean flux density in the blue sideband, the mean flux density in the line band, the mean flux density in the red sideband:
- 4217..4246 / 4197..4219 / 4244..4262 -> 0.5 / 7.46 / 7.21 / 7.24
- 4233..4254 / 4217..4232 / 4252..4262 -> -0.3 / 7.19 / 7.27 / 7.13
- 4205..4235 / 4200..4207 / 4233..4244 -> -0.3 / 7.28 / 7.31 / 7.21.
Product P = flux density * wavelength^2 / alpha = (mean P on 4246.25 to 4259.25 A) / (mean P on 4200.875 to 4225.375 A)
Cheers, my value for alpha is 0.98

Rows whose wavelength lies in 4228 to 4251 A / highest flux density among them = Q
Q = 7.45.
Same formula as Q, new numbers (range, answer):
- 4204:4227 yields 7.74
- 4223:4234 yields 7.18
